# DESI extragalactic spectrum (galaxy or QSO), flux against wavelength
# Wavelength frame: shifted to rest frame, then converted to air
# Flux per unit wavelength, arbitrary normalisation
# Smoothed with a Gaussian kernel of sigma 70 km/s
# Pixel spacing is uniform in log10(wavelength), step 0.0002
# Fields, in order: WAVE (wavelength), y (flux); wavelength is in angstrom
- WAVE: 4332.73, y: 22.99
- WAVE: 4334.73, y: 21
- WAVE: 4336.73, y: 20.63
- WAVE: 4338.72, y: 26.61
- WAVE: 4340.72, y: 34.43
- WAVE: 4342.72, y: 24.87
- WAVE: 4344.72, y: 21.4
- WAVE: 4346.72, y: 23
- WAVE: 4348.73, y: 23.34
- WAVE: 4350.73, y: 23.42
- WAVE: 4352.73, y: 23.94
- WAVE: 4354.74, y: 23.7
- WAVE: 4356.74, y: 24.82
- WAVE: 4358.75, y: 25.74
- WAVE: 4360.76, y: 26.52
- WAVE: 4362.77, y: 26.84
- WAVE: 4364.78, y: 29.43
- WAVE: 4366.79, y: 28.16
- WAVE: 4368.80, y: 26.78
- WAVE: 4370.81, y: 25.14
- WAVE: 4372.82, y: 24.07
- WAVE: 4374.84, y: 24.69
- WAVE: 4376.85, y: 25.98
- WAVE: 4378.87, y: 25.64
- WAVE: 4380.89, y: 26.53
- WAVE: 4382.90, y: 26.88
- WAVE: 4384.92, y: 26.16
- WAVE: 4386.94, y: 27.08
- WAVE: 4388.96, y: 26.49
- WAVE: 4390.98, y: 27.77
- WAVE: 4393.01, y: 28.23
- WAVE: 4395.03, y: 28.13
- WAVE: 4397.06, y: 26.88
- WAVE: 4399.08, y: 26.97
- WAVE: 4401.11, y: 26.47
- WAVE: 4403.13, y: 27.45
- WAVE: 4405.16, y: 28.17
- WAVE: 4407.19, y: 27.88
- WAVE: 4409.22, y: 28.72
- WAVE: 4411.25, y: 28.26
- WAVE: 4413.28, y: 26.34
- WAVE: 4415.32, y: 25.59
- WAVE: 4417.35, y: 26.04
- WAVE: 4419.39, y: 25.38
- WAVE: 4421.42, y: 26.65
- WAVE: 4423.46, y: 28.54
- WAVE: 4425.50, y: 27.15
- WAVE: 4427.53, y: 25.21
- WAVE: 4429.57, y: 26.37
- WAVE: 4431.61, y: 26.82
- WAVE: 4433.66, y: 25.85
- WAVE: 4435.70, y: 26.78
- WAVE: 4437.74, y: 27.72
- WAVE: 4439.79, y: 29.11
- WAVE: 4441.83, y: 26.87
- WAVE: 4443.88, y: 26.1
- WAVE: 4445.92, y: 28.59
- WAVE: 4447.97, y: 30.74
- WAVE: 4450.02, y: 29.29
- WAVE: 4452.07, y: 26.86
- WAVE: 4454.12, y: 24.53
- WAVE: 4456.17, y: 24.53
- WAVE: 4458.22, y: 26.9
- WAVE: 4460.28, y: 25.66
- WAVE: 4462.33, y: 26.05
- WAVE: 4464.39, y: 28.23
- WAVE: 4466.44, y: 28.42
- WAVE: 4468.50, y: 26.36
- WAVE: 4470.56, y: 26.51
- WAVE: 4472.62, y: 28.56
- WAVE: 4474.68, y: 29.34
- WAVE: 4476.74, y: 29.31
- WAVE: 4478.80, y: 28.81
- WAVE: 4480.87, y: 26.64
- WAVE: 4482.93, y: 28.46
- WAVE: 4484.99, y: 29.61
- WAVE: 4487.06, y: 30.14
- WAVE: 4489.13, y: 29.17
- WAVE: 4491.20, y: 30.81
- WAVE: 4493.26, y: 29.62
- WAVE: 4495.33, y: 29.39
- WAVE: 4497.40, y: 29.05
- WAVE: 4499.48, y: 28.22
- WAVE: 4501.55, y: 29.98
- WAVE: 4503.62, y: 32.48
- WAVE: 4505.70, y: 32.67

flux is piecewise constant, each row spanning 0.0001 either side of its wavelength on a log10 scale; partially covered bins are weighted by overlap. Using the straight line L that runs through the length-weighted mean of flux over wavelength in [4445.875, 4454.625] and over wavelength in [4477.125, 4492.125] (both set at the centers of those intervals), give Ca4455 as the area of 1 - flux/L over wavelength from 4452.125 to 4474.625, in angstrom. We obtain 1.4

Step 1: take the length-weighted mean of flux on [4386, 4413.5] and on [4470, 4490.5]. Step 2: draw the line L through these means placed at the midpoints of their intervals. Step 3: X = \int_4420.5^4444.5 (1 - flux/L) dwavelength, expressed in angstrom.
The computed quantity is 0.92 angstrom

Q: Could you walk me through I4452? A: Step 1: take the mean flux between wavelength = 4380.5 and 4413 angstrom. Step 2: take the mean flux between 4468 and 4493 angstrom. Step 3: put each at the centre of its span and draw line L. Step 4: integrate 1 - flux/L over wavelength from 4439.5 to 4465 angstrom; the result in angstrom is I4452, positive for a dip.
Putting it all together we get 1.0 angstrom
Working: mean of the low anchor 27.4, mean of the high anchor 28.7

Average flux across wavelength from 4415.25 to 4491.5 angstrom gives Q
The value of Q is 27.5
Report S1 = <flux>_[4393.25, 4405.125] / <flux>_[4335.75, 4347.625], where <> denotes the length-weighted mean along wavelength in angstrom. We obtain 1.1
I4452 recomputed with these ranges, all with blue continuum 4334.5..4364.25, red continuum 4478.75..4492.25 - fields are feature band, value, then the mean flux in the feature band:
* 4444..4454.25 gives -0.1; 28.1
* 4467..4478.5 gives 0.3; 28.1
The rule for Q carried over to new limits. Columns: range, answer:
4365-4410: 26.9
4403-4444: 27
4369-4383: 25.6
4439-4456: 27.6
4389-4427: 27.2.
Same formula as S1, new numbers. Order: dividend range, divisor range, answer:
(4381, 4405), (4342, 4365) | 1.10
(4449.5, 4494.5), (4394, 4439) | 1.03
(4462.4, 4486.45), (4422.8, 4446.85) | 1.04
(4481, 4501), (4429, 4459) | 1.08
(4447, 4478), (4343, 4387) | 1.08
